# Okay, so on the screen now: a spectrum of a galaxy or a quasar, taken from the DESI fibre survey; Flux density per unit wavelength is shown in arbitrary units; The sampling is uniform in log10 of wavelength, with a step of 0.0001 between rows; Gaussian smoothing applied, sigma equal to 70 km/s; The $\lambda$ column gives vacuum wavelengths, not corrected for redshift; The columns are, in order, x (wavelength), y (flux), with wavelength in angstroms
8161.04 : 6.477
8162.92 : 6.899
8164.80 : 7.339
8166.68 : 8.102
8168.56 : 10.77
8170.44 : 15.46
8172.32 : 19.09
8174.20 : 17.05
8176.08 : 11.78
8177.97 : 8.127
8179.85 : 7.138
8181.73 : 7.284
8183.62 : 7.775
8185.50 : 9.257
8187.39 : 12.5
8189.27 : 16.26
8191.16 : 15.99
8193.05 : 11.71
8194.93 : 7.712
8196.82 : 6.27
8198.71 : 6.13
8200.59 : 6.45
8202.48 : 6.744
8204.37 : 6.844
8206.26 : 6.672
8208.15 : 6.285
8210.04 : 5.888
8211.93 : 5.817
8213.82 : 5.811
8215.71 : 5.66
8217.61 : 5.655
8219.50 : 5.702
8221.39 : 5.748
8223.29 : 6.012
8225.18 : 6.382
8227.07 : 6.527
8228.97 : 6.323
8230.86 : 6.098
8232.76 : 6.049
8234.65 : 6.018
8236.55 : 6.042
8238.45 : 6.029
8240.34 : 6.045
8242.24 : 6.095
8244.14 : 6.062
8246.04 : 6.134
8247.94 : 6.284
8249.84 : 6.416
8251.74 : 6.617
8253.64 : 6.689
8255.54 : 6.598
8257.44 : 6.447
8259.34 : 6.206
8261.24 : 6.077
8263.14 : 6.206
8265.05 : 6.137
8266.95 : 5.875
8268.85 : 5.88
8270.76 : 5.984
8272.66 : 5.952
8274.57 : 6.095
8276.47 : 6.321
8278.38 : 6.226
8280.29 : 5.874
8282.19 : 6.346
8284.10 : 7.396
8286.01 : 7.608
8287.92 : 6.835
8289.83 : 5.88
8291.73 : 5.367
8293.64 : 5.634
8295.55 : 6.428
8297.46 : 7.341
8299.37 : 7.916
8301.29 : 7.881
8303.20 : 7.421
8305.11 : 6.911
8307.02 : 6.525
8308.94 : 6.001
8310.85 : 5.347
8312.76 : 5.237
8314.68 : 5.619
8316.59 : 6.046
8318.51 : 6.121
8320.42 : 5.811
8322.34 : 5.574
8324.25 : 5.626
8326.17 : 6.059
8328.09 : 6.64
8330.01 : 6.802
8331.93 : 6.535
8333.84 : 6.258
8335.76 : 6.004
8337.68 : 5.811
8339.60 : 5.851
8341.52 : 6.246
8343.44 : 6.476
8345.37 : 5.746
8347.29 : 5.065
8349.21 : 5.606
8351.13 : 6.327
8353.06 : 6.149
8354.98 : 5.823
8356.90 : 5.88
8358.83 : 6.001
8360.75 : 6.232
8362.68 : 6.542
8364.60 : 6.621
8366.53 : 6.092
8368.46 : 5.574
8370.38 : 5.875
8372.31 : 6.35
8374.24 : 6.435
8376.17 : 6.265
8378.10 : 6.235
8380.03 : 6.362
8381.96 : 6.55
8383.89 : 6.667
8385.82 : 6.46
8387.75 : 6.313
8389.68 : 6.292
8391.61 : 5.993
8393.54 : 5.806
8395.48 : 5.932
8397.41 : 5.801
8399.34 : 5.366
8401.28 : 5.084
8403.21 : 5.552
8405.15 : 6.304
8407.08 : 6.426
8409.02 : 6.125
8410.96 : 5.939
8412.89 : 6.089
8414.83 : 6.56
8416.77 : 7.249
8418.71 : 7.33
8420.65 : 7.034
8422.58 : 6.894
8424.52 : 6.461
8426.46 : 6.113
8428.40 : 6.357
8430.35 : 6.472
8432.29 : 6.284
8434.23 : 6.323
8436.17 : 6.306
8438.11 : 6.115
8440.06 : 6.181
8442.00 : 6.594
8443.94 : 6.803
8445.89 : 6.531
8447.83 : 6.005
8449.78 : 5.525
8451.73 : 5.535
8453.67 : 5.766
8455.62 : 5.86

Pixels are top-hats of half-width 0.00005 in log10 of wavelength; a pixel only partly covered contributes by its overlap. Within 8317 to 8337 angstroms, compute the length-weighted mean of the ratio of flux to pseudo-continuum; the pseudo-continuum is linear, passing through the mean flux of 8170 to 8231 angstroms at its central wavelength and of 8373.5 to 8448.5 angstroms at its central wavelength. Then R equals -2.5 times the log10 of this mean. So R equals 0.17 mag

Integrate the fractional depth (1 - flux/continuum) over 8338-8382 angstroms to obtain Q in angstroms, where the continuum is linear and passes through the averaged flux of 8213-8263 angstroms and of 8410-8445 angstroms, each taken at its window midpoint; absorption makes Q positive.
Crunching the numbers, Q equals 2.01 angstroms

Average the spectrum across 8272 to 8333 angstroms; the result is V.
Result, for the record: 6.36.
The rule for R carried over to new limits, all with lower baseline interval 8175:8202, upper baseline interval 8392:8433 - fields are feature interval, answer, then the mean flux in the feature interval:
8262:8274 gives 0.36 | 6.01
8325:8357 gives 0.20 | 6.08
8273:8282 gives 0.32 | 6.14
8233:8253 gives 0.38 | 6.18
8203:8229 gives 0.44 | 6.1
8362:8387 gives 0.08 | 6.31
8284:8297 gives 0.25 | 6.42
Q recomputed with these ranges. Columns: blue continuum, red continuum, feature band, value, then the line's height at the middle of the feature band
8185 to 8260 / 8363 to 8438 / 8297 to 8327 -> 1.6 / 6.67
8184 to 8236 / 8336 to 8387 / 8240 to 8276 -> 4.3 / 7.06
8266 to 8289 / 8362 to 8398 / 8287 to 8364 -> 1.3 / 6.3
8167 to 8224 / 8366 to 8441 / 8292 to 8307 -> 1.3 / 7.61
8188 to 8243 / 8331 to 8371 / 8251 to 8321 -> 2.1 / 6.55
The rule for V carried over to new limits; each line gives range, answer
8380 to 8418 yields 6.15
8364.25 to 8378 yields 6.15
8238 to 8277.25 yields 6.2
